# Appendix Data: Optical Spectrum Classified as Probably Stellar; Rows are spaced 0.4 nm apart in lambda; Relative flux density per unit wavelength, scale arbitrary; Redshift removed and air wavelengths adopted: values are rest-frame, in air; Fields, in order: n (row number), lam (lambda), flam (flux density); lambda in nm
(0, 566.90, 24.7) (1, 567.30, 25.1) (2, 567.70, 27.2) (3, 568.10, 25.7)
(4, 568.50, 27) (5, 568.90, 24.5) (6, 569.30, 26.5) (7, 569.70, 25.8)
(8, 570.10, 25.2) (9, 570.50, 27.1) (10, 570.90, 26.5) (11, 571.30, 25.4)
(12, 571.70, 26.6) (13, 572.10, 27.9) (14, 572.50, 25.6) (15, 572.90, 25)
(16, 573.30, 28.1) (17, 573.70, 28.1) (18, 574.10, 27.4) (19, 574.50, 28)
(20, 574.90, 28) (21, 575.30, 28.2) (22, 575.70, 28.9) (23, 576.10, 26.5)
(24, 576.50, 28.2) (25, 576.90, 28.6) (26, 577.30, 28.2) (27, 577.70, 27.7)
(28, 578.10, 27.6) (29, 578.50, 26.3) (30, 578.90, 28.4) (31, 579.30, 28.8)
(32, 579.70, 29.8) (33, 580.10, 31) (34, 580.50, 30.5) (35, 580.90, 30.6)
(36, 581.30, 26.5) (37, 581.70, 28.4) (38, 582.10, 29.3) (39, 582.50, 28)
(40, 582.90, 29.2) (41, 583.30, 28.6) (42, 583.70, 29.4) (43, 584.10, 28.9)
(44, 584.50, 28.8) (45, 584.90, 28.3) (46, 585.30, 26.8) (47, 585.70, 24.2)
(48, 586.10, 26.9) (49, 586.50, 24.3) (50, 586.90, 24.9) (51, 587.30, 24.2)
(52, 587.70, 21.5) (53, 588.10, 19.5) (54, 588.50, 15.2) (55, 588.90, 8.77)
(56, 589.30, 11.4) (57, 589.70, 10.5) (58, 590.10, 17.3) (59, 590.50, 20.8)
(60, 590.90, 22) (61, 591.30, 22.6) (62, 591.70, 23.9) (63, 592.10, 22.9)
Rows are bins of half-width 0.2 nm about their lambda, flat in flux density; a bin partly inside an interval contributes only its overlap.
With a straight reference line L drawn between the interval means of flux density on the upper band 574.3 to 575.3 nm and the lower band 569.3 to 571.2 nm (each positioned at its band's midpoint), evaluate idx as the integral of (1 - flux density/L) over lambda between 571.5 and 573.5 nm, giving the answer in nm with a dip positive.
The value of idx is 0.033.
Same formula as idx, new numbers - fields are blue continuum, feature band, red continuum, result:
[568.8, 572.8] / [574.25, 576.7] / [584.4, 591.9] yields -0.32 nm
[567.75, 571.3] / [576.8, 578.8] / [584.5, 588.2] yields -0.17 nm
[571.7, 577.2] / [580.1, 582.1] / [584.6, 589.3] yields -0.38 nm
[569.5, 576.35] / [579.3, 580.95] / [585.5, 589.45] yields -0.46 nm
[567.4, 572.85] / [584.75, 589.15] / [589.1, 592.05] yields -0.44 nm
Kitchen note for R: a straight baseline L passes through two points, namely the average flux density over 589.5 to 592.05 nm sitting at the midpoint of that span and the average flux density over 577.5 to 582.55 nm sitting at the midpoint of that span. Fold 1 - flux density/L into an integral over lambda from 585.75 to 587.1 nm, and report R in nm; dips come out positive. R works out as -0.11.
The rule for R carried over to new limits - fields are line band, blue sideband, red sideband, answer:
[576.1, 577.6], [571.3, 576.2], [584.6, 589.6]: -0.12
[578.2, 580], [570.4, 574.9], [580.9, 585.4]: -0.03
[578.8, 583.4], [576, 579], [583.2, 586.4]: -0.24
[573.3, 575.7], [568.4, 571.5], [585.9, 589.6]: -0.37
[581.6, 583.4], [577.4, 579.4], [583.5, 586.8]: -0.09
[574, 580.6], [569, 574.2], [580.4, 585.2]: -0.16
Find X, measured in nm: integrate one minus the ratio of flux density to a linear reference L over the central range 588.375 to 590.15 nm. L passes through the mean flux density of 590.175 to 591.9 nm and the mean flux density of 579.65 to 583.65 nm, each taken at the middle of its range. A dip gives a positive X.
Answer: 0.85 nm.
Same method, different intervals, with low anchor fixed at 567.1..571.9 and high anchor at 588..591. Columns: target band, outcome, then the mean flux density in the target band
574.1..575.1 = -0.20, 27.9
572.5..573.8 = -0.14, 26.8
